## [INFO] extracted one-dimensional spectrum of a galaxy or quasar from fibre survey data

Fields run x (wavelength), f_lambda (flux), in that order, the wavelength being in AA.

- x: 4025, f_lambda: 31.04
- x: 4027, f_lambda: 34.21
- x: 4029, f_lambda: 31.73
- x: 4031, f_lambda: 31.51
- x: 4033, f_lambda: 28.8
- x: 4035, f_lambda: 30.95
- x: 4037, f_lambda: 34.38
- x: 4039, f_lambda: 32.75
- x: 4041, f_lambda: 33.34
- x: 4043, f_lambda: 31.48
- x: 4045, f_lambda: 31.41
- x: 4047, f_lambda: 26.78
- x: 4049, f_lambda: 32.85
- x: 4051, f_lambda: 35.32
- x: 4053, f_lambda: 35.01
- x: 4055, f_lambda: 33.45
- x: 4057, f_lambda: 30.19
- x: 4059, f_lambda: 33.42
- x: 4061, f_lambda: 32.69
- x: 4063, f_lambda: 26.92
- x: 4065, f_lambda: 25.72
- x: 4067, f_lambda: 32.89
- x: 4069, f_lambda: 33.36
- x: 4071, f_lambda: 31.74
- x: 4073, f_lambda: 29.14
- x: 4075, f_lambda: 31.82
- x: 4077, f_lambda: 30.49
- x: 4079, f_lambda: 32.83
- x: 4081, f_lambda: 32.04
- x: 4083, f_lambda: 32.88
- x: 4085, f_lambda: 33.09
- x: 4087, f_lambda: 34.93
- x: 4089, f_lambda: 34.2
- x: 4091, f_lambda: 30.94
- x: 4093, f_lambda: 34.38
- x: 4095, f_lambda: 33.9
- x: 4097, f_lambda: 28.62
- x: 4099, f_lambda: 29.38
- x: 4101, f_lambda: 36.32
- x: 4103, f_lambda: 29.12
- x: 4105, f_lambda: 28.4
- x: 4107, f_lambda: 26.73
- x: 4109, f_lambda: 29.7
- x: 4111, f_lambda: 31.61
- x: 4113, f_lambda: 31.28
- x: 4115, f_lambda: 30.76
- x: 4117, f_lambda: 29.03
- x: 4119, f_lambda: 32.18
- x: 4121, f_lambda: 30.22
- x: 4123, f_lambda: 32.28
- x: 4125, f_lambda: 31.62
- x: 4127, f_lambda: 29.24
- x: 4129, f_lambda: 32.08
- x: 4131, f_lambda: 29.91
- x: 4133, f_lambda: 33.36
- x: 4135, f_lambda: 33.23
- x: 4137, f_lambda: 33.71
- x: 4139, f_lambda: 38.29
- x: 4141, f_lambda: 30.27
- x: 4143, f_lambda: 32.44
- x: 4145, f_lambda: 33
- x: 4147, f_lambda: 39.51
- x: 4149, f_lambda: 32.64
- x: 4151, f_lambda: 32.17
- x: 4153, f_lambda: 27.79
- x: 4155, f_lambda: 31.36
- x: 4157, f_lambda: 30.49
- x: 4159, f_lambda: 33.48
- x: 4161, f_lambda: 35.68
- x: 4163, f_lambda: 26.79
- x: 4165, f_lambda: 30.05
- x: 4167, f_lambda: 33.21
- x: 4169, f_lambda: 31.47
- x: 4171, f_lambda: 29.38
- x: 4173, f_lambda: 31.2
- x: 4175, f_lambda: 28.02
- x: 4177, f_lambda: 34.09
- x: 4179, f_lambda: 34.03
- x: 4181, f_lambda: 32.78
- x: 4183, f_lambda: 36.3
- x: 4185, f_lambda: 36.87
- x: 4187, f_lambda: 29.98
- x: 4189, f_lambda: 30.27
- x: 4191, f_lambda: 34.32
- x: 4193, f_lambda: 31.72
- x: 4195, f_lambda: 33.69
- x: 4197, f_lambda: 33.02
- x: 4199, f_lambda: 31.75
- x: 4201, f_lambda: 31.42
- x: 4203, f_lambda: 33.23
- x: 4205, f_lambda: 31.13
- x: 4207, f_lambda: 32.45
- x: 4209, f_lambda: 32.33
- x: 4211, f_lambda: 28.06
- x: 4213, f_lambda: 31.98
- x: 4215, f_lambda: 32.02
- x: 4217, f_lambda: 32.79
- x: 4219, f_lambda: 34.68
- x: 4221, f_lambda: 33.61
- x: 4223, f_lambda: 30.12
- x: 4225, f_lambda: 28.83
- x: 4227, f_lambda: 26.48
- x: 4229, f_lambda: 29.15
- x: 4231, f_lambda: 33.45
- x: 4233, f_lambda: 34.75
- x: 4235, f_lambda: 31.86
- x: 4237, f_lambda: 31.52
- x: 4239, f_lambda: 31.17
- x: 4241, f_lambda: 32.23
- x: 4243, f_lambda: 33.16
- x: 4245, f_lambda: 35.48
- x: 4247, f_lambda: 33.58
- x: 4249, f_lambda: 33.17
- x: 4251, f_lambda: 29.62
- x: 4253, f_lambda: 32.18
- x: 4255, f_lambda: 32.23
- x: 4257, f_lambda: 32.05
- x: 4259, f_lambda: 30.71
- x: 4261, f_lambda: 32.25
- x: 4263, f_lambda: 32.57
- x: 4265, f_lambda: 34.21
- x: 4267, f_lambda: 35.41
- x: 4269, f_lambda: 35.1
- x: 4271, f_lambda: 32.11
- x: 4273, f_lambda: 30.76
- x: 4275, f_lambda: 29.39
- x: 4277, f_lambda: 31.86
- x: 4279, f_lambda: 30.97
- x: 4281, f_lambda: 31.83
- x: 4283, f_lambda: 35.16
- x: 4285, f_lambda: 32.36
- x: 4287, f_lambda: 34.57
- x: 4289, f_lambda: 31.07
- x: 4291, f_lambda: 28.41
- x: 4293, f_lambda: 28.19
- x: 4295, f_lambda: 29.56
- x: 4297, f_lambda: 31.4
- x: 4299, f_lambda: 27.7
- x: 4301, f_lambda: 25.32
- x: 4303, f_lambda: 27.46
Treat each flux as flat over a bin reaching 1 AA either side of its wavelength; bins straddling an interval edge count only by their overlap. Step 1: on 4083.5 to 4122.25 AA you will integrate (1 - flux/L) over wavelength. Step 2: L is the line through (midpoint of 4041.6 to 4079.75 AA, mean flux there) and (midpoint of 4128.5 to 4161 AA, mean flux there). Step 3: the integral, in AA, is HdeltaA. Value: 1.0 AA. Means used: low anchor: 31.5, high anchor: 32.8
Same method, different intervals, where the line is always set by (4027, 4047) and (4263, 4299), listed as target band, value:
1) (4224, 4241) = 0.43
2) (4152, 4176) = 0.76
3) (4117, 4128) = 0.28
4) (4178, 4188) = -0.70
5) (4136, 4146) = -0.57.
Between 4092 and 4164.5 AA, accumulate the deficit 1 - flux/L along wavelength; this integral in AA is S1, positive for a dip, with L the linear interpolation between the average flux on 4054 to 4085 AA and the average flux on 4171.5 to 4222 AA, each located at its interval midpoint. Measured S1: 0.4 AA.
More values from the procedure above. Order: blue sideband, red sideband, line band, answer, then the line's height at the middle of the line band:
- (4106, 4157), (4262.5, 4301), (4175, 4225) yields -1.2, 31.7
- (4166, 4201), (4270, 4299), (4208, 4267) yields -0.5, 31.7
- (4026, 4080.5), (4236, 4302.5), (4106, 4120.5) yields 0.7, 31.7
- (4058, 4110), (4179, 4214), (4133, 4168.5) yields -0.6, 32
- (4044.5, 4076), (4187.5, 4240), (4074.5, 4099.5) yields -0.7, 31.5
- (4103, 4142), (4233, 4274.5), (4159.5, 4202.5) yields -0.5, 31.8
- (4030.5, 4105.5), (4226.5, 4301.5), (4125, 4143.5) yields -0.4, 31.8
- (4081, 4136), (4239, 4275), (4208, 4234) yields 0.8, 32.3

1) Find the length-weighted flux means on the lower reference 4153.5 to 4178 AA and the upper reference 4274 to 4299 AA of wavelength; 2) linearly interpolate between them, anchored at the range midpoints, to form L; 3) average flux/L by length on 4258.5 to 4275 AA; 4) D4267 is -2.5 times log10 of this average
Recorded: -0.06 mag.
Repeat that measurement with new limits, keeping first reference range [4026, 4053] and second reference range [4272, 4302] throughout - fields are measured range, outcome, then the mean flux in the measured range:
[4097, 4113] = 0.054 mag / 30.2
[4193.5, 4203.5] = -0.049 mag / 32.5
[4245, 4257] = -0.056 mag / 32.4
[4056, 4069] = 0.049 mag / 30.5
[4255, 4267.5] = -0.068 mag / 32.7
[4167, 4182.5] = -0.020 mag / 31.8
